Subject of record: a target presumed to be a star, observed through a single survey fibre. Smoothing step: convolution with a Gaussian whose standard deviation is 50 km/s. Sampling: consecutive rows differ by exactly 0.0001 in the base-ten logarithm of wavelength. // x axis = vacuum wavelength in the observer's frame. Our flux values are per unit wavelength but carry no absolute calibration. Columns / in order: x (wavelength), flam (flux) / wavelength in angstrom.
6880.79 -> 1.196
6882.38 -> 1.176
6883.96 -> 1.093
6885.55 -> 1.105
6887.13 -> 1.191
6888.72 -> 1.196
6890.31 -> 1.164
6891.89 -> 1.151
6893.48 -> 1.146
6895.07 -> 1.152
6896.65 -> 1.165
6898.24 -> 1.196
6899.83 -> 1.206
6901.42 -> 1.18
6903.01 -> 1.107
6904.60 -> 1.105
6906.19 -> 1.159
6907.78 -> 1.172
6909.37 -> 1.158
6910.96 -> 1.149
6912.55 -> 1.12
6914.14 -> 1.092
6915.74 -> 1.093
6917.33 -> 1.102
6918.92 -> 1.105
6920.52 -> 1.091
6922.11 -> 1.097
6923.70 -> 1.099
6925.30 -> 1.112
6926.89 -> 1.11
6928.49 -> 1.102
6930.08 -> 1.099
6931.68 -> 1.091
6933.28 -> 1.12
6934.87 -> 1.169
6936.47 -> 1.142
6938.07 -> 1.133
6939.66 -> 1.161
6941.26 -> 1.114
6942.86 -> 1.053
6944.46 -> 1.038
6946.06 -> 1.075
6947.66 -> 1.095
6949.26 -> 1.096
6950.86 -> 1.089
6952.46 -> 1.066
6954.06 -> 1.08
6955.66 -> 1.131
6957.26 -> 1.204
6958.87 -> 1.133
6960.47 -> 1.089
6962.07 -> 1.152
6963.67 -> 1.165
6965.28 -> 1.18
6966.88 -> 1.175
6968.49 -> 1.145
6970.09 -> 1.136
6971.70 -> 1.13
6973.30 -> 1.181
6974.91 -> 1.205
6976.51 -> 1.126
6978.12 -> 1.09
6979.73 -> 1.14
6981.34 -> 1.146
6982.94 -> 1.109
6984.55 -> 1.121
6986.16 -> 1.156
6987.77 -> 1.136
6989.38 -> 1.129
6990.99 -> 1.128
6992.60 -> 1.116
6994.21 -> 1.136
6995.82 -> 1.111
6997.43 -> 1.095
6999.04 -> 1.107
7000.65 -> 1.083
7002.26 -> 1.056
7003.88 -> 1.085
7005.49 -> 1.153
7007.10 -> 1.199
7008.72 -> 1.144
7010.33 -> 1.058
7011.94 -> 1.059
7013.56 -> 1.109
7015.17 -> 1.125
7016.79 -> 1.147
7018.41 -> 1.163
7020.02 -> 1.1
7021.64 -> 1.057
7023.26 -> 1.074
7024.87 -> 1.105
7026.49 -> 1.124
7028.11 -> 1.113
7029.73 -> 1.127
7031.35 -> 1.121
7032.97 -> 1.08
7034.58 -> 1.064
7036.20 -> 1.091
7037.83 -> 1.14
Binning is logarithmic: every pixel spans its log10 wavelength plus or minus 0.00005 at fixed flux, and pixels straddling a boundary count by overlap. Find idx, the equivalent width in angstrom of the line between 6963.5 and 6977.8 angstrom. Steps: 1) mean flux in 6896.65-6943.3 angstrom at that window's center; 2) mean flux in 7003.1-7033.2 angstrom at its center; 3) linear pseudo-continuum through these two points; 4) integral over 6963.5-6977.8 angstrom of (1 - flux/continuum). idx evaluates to -0.5 angstrom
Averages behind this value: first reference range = 1.13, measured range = 1.16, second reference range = 1.11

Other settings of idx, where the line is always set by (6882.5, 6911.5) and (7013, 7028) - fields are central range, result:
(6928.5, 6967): 0.69 angstrom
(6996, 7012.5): 0.19 angstrom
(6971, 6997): -0.22 angstrom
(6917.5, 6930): 0.48 angstrom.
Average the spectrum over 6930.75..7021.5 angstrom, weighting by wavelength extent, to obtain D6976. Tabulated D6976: 1.12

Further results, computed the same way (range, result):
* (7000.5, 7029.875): 1.11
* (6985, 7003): 1.11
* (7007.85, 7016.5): 1.1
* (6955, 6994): 1.14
